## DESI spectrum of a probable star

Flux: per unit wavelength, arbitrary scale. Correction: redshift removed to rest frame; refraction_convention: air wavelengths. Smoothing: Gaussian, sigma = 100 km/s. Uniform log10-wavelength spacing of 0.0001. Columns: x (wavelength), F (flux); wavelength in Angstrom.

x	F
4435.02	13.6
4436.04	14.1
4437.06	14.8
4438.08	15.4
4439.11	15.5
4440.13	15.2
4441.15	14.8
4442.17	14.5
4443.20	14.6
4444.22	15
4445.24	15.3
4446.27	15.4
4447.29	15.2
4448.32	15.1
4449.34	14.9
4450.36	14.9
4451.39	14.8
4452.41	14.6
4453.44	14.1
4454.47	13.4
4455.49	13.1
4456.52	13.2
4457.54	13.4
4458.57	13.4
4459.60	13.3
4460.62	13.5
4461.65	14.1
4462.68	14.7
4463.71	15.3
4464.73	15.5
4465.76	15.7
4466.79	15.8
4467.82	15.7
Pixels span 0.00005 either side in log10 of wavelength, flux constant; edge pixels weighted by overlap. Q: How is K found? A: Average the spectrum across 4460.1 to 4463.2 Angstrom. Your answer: 14.1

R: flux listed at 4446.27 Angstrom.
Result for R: 15.4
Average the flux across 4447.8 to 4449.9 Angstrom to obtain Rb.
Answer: 15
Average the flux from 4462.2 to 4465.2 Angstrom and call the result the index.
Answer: 15.2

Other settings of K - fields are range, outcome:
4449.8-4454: 14.6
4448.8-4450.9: 14.9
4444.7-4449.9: 15.2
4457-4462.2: 13.5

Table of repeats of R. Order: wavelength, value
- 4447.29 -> 15.2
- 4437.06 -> 14.8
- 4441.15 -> 14.8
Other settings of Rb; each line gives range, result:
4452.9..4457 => 13.4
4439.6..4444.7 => 14.8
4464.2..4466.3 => 15.6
